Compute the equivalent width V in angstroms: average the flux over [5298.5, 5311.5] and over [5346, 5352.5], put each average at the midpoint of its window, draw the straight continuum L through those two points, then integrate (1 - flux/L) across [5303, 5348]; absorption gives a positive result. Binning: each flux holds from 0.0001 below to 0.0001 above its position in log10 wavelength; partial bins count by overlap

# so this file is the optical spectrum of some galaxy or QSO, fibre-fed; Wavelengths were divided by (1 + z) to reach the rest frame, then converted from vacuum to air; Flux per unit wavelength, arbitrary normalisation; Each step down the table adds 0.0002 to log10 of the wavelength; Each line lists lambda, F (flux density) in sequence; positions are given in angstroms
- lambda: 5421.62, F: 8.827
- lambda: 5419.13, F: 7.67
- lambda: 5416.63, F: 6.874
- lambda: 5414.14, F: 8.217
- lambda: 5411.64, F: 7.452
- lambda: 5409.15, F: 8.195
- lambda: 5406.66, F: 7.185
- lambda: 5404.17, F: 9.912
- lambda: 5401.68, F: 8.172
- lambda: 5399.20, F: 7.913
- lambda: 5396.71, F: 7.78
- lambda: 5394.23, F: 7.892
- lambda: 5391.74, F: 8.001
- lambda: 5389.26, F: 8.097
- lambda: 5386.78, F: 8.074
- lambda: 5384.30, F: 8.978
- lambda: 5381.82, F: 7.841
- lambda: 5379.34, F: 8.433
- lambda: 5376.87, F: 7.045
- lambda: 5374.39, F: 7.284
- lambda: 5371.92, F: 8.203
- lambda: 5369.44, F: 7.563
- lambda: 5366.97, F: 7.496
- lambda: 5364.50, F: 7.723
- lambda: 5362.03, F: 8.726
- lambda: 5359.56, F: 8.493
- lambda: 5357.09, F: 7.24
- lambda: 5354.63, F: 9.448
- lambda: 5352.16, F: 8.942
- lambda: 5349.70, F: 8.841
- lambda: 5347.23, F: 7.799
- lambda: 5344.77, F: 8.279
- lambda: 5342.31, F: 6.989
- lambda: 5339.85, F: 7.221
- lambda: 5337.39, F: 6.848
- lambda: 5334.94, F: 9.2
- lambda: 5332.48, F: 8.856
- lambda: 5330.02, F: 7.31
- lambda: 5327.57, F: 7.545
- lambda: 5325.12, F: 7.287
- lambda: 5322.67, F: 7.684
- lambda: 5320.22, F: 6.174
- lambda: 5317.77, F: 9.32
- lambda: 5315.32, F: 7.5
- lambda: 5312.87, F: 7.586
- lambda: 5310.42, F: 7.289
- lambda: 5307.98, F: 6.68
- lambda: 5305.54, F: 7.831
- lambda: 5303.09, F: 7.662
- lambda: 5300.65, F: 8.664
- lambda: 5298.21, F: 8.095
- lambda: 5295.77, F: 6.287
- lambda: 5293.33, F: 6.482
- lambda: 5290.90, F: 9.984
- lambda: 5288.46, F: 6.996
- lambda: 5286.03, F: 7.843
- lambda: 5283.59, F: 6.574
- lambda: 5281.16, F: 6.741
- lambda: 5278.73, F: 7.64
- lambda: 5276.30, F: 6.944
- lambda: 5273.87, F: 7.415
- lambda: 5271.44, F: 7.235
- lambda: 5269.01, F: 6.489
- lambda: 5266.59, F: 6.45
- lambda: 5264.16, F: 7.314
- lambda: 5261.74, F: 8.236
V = 2.2 angstroms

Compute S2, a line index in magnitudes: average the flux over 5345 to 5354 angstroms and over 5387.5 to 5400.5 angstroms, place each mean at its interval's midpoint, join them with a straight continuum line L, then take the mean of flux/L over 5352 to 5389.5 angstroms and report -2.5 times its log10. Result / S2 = 0.025 mag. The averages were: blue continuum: 8.56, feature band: 8.07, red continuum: 7.95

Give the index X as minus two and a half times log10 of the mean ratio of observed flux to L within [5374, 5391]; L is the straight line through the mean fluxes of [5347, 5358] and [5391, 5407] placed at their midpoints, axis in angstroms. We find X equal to 0.04 mag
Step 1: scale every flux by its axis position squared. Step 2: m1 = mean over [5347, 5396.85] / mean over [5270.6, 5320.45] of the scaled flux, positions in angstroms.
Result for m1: 1.11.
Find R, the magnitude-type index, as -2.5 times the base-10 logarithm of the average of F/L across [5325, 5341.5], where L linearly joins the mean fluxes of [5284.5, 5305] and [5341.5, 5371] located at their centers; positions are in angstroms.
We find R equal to 0.03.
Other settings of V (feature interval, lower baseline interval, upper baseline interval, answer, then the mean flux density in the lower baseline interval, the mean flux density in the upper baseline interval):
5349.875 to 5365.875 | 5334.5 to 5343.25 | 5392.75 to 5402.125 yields -1.8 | 7.44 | 7.92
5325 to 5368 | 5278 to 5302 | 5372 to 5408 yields -1.2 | 7.53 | 8.05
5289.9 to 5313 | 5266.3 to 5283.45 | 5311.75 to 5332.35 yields -0.9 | 6.99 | 7.62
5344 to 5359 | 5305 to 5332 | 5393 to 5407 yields -1.2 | 7.5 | 8.21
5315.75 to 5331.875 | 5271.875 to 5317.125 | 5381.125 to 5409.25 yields 0.2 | 7.48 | 8.18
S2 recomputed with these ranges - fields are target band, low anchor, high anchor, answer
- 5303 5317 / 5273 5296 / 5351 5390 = 0.014 mag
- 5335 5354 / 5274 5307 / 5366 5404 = -0.028 mag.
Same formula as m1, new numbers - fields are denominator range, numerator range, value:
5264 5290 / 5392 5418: 1.18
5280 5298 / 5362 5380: 1.09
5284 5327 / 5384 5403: 1.10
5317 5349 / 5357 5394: 1.05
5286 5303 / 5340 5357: 1.08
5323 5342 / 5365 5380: 1.01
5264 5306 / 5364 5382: 1.08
